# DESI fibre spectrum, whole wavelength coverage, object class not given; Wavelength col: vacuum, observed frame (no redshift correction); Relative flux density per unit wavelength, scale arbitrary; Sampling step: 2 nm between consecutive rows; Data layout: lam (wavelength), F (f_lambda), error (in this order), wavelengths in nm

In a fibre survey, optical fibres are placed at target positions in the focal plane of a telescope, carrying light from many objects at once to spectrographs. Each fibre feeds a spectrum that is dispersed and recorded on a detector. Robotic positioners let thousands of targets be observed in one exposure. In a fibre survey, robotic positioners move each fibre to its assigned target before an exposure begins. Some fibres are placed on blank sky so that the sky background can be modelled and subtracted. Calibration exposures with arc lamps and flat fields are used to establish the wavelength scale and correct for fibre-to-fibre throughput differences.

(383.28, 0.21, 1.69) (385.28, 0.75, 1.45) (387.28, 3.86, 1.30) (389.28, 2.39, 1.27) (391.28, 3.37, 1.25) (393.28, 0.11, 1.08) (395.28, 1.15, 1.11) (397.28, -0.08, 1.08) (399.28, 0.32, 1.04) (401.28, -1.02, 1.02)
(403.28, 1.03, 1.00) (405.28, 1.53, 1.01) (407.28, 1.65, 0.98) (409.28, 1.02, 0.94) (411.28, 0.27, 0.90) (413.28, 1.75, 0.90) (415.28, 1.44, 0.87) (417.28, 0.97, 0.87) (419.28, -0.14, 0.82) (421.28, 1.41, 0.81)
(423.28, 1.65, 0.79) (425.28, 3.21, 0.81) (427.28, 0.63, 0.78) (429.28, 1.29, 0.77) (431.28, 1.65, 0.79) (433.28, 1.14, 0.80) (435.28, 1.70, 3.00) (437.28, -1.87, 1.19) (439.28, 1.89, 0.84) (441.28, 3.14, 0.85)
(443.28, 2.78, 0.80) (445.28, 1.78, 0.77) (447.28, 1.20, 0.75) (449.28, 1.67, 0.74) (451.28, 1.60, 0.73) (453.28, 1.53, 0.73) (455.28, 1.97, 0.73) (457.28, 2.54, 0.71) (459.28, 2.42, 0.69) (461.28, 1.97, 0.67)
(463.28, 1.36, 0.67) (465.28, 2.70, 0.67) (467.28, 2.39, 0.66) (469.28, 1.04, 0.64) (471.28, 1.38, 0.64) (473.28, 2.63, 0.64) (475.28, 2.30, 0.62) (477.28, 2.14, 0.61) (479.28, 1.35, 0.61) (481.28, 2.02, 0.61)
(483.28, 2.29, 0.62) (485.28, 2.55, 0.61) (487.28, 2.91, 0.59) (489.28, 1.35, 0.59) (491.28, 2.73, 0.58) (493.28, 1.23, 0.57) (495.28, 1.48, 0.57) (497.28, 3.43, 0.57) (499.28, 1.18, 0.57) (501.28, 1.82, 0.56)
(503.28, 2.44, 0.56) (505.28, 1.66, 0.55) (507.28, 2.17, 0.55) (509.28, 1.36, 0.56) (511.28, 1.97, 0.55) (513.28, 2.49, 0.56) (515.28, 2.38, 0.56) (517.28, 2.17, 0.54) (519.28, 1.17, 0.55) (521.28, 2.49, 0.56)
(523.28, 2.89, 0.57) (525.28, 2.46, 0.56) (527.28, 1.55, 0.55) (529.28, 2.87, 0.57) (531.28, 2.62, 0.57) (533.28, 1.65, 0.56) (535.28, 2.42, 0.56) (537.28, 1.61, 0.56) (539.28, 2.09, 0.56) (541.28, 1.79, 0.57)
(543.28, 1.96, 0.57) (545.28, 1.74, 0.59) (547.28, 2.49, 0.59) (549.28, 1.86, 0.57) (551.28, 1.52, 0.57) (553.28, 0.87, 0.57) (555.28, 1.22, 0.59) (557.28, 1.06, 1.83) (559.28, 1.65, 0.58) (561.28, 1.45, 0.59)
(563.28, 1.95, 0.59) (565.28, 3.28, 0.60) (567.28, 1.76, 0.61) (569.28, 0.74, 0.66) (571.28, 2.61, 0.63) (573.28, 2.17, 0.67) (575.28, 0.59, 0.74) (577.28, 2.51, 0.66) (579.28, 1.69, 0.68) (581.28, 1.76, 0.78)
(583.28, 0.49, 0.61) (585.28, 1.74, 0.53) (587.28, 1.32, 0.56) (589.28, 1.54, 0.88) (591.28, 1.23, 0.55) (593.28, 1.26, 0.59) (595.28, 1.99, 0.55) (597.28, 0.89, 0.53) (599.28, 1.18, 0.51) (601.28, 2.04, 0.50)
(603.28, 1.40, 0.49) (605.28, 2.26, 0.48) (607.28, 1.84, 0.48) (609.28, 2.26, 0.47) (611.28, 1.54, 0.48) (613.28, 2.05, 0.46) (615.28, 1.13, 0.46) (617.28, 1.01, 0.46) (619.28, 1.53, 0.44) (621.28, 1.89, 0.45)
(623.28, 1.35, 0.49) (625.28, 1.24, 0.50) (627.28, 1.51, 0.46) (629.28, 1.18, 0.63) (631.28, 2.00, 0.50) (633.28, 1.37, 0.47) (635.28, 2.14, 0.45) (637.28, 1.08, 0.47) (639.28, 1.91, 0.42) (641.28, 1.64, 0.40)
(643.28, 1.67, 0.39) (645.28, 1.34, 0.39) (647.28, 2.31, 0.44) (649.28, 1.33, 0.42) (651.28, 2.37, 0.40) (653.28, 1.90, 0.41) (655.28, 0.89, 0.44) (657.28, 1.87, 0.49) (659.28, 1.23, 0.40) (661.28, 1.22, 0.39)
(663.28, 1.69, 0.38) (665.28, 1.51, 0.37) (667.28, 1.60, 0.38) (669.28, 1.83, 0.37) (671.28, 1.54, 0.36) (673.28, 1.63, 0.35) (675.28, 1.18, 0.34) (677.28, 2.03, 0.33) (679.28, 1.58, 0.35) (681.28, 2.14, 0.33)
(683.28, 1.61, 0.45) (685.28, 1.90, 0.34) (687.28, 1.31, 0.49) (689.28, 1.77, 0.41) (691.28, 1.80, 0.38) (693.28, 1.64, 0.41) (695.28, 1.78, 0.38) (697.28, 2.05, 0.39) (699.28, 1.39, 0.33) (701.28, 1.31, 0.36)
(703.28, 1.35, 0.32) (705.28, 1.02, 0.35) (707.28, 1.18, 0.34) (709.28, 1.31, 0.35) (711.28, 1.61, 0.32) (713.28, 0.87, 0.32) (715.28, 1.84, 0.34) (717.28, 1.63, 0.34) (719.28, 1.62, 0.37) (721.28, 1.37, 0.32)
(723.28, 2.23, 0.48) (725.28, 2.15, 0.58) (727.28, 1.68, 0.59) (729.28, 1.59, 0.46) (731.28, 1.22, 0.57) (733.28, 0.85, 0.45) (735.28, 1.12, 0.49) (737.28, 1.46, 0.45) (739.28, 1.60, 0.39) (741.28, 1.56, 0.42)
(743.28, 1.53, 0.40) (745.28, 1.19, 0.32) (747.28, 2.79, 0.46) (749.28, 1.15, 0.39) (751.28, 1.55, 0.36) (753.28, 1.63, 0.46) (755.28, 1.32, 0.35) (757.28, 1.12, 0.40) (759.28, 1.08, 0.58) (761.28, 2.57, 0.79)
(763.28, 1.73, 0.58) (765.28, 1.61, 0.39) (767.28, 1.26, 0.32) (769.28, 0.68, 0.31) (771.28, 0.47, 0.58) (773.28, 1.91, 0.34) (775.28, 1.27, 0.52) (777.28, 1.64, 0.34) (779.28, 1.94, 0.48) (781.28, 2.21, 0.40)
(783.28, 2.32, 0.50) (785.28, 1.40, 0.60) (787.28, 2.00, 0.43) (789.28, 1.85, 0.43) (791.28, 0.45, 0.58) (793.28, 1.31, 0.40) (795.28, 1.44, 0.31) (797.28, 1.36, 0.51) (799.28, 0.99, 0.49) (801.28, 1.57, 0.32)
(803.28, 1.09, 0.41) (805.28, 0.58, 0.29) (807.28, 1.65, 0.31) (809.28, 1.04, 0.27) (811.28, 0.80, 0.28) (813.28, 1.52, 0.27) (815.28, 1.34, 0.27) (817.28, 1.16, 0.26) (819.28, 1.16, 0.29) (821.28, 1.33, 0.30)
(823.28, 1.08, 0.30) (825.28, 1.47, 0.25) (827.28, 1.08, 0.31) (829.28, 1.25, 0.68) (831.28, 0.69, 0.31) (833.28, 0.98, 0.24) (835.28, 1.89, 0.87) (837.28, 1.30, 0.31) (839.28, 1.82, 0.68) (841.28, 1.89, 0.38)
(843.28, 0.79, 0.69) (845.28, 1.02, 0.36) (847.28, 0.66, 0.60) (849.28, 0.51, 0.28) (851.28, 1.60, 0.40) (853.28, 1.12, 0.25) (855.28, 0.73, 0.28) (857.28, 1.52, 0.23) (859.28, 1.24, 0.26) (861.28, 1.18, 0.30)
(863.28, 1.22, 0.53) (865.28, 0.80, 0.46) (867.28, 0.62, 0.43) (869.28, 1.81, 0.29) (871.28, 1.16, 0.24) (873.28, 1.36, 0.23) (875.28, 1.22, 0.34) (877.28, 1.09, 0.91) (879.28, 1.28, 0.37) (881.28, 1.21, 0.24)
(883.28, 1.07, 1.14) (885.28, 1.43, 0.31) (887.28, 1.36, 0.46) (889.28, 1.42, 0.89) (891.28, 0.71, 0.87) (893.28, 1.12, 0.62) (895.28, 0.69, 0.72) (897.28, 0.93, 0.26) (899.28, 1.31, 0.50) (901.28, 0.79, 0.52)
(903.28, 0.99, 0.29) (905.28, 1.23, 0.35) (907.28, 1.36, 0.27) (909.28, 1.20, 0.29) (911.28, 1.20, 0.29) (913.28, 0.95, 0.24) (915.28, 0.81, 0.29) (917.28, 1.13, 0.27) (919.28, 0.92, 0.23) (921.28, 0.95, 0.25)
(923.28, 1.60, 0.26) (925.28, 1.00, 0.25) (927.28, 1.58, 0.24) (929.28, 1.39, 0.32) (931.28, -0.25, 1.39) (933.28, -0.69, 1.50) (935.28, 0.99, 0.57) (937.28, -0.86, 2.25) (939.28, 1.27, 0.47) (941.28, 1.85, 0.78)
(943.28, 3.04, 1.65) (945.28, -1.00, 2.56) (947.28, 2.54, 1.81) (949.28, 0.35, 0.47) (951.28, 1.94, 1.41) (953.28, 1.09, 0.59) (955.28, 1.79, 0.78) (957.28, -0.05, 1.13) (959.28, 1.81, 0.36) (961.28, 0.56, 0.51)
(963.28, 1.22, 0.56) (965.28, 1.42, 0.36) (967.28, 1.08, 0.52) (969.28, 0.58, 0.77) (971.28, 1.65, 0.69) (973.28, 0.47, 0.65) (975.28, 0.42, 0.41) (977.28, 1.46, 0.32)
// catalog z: 0.14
